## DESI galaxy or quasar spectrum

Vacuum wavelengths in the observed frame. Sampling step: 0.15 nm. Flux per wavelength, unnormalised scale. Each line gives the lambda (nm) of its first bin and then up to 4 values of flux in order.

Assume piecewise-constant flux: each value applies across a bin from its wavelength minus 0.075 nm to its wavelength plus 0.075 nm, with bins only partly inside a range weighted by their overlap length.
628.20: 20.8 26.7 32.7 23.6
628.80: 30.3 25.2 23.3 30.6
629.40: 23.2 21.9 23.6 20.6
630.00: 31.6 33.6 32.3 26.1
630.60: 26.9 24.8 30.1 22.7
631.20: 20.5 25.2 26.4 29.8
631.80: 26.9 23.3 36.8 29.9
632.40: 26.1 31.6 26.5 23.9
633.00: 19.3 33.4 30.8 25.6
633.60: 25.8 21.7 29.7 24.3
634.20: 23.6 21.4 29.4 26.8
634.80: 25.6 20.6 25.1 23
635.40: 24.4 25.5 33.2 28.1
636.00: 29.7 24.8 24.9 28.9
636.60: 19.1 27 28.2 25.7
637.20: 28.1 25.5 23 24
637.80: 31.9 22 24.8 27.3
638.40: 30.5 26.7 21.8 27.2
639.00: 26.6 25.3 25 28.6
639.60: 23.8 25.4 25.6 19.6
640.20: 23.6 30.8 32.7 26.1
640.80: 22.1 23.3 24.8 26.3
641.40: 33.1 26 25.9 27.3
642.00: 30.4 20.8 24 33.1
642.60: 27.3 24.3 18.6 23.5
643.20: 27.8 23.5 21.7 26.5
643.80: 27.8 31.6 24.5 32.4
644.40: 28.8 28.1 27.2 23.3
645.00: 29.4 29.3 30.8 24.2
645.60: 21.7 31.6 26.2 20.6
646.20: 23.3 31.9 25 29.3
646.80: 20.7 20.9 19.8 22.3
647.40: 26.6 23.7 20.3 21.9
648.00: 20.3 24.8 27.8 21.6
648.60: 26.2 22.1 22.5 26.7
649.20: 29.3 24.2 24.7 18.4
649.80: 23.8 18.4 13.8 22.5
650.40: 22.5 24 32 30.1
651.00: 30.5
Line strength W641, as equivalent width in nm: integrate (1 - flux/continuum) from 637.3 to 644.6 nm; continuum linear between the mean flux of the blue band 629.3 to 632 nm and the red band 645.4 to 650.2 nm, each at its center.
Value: -0.46 nm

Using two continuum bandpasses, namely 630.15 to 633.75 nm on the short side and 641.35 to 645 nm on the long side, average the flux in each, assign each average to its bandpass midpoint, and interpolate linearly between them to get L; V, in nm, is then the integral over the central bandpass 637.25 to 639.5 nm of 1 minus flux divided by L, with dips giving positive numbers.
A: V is 0.07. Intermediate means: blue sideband 27.2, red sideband 26.6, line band 26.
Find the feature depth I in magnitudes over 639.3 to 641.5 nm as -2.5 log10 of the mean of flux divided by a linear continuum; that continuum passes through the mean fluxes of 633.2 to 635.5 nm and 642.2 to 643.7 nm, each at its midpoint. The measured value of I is -0.04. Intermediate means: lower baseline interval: 25.3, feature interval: 26.1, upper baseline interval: 24.9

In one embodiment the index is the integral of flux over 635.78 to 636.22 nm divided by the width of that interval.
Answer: 27.6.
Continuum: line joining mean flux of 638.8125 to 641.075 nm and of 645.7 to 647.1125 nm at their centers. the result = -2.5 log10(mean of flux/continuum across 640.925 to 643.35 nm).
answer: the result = -0.023 mag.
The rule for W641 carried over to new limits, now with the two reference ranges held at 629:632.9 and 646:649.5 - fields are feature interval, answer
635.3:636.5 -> -0.06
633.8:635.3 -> 0.08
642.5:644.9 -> -0.14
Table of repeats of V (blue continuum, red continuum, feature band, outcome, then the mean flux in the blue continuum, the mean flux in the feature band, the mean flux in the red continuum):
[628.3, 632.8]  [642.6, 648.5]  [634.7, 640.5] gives 0.07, 27.1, 25.9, 25.3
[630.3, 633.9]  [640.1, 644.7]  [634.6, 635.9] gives 0.05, 26.9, 25.7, 26.5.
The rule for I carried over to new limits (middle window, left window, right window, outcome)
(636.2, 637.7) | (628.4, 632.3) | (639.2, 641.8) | 0.038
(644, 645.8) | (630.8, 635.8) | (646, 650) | -0.142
